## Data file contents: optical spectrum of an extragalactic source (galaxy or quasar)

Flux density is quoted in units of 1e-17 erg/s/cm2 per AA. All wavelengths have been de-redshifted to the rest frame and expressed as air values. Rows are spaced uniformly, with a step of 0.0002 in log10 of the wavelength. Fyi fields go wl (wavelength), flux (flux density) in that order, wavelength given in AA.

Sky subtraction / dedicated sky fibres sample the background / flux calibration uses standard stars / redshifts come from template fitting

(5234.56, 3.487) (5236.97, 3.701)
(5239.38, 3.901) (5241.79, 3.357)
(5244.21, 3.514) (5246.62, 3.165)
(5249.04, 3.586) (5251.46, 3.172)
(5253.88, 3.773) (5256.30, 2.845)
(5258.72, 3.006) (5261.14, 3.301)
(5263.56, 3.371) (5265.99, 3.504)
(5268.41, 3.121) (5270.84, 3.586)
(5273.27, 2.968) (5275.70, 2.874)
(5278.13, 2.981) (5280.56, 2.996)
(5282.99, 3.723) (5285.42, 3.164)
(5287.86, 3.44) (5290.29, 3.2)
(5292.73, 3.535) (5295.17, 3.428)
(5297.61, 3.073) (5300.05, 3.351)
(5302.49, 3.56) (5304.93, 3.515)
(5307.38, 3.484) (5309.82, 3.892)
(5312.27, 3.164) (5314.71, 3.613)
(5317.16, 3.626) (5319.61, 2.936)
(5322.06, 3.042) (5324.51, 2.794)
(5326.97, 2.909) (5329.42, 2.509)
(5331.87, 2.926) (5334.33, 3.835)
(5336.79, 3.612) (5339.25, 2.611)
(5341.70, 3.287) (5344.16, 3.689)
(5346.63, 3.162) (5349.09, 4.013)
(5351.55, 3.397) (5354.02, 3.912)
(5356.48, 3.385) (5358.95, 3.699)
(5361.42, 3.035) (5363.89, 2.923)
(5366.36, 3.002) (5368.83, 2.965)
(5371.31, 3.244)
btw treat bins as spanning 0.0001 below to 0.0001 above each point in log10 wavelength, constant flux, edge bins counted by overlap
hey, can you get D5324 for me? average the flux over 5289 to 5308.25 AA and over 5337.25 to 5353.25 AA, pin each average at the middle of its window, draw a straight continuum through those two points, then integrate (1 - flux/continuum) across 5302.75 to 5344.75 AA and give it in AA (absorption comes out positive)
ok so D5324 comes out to 1.6 AA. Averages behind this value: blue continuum 3.39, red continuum 3.39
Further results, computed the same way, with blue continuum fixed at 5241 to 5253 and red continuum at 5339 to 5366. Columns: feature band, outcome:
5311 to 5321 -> 0.15 AA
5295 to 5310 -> -0.29 AA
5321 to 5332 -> 1.82 AA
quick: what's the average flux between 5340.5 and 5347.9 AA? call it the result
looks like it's 3.38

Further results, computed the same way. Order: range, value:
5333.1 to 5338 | 3.72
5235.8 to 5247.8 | 3.53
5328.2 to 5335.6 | 3.09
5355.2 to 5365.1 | 3.27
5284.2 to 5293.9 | 3.33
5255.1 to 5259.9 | 2.93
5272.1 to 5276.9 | 2.92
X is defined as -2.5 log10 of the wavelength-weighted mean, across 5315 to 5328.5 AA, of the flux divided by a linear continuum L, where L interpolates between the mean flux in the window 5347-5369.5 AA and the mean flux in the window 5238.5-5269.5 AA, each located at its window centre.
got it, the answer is 0.09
